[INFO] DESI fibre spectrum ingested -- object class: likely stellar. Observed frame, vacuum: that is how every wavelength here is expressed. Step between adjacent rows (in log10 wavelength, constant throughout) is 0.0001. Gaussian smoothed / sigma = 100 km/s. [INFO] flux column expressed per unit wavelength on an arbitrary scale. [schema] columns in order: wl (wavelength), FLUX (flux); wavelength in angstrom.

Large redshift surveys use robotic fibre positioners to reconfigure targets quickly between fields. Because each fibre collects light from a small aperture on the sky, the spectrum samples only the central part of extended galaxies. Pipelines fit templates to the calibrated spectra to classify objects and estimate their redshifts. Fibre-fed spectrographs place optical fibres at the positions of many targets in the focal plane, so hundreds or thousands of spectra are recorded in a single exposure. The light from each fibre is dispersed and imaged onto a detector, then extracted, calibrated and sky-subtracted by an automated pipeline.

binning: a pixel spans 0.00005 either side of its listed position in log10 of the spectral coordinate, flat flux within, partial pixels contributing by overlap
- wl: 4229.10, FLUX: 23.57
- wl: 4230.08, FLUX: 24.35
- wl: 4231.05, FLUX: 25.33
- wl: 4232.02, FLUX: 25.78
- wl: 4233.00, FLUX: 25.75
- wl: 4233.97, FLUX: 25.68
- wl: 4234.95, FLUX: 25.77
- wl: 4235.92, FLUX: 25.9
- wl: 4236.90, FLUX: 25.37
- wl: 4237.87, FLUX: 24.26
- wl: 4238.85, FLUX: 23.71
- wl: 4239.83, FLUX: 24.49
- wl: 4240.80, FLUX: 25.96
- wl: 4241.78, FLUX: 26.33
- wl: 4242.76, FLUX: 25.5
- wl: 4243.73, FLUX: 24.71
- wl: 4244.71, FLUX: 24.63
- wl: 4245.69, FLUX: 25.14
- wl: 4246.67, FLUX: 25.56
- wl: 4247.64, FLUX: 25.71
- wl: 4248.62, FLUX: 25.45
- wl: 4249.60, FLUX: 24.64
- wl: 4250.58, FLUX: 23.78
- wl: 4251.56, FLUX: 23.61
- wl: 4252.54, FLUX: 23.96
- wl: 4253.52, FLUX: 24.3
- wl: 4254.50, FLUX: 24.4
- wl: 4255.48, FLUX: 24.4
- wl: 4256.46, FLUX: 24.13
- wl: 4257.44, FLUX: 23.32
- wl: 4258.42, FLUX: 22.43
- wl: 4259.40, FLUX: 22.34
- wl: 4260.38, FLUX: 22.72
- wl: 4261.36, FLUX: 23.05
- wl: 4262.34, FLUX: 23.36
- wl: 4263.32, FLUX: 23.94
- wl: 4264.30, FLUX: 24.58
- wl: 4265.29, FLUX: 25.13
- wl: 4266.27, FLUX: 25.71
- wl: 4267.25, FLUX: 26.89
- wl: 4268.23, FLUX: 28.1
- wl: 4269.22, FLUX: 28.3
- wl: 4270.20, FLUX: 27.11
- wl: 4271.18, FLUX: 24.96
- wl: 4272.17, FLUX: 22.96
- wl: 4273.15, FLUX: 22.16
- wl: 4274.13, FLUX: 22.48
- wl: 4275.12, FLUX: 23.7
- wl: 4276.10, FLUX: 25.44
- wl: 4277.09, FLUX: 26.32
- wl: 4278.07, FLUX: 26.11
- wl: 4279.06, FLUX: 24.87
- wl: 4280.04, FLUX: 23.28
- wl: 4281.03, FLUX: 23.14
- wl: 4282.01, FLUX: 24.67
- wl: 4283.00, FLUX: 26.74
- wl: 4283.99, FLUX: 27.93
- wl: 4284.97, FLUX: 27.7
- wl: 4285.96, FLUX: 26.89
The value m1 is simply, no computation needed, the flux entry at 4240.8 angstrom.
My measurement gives 25.96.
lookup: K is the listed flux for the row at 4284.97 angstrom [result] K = 27.7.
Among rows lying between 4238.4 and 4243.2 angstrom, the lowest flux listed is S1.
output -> 23.71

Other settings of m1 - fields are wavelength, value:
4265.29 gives 25.13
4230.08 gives 24.35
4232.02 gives 25.78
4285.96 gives 26.89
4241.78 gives 26.33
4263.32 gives 23.94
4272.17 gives 22.96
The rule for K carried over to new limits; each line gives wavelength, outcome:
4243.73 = 24.71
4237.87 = 24.26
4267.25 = 26.89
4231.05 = 25.33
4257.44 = 23.32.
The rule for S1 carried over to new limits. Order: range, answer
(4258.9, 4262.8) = 22.34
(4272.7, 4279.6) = 22.16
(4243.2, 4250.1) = 24.63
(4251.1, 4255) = 23.61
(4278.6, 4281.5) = 23.14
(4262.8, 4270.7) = 23.94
